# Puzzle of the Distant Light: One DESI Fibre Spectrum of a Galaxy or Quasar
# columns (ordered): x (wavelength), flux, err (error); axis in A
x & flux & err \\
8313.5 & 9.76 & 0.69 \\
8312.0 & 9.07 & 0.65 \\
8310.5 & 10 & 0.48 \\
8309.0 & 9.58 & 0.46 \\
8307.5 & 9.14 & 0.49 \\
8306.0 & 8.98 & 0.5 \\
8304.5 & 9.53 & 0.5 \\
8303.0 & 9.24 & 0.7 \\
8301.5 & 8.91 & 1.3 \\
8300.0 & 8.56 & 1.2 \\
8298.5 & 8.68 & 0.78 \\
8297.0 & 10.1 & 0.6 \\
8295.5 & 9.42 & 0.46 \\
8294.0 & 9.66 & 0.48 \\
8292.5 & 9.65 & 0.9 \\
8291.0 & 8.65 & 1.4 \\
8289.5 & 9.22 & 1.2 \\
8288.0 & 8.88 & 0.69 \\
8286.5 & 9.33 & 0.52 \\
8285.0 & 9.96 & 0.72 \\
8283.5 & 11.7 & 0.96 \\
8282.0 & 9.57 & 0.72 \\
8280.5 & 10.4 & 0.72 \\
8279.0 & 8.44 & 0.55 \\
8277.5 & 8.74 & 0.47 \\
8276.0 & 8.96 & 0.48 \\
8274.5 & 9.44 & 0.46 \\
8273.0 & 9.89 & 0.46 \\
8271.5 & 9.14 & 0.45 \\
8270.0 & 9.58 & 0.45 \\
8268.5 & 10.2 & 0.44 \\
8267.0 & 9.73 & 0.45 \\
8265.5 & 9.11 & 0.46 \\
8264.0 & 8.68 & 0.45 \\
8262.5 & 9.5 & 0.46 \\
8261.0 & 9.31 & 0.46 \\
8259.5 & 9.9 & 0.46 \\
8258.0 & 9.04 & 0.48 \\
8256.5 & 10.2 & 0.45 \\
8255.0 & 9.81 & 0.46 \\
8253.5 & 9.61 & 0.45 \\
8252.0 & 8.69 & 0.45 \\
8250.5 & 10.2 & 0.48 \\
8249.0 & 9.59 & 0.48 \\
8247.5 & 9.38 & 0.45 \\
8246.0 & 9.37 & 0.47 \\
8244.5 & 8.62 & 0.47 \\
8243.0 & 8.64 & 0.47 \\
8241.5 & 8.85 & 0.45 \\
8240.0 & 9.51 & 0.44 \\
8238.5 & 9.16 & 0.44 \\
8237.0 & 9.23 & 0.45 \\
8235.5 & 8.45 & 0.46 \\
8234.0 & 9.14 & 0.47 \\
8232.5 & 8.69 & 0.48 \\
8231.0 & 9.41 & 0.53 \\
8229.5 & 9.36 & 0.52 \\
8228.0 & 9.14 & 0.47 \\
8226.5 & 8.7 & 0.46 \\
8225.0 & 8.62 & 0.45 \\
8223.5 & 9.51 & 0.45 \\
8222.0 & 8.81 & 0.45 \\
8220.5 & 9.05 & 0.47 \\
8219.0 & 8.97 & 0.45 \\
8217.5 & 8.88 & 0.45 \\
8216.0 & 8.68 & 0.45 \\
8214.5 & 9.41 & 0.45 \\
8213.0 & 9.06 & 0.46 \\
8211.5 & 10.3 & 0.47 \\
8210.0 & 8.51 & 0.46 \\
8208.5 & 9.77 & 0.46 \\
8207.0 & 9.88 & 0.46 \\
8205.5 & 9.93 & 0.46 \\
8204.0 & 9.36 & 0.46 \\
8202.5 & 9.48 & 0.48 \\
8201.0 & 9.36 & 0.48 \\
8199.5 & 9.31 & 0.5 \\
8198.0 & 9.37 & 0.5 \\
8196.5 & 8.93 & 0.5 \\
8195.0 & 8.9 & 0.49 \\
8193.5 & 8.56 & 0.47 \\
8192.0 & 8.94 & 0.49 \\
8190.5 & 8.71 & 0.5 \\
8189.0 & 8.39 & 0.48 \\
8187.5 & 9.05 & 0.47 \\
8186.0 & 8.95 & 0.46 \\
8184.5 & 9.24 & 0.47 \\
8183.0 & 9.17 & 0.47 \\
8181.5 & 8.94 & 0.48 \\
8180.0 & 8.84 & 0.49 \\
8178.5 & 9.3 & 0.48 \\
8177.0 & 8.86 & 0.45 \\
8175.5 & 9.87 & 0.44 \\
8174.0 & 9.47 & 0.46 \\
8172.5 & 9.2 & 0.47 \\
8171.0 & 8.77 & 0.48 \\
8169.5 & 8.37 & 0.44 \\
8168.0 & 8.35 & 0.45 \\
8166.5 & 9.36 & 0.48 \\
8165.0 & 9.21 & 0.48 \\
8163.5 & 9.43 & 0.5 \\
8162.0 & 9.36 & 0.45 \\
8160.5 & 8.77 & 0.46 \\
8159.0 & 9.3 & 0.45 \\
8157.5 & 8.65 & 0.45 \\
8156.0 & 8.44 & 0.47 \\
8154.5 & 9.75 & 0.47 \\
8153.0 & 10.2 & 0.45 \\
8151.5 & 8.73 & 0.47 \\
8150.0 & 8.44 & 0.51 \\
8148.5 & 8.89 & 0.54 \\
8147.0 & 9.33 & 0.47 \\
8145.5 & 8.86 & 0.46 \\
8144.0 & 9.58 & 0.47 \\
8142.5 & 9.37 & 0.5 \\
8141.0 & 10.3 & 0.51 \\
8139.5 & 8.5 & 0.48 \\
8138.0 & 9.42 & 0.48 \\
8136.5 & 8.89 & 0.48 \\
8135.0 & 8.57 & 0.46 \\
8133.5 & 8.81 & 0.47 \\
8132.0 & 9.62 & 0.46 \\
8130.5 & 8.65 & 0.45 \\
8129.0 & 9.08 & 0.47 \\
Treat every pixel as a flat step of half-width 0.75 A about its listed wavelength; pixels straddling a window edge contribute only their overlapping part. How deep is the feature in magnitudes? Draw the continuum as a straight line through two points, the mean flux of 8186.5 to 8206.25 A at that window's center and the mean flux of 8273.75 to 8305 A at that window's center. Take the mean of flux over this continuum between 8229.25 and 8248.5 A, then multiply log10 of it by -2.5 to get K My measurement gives 0.02 mag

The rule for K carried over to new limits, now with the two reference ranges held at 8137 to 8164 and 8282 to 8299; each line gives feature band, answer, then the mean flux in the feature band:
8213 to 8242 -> 0.04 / 9.03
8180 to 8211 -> 0.02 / 9.14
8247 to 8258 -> -0.02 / 9.61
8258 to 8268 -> 0.02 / 9.37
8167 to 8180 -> 0.03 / 9.02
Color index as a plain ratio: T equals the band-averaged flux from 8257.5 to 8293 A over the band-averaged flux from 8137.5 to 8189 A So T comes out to 1.0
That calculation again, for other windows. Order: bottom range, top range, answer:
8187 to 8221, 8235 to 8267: 1.01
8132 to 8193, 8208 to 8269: 1.02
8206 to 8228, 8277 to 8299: 1.04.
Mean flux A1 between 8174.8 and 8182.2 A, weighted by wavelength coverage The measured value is 9.16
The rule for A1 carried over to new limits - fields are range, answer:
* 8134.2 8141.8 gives 9.14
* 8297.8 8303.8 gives 8.85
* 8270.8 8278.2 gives 9.24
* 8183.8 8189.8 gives 8.9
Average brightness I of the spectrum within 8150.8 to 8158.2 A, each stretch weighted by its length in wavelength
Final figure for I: 9.16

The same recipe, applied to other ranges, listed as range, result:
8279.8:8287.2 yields 10.2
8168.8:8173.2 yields 8.78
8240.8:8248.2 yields 8.97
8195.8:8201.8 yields 9.25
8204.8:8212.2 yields 9.67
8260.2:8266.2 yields 9.16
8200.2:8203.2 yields 9.42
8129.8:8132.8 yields 9.14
